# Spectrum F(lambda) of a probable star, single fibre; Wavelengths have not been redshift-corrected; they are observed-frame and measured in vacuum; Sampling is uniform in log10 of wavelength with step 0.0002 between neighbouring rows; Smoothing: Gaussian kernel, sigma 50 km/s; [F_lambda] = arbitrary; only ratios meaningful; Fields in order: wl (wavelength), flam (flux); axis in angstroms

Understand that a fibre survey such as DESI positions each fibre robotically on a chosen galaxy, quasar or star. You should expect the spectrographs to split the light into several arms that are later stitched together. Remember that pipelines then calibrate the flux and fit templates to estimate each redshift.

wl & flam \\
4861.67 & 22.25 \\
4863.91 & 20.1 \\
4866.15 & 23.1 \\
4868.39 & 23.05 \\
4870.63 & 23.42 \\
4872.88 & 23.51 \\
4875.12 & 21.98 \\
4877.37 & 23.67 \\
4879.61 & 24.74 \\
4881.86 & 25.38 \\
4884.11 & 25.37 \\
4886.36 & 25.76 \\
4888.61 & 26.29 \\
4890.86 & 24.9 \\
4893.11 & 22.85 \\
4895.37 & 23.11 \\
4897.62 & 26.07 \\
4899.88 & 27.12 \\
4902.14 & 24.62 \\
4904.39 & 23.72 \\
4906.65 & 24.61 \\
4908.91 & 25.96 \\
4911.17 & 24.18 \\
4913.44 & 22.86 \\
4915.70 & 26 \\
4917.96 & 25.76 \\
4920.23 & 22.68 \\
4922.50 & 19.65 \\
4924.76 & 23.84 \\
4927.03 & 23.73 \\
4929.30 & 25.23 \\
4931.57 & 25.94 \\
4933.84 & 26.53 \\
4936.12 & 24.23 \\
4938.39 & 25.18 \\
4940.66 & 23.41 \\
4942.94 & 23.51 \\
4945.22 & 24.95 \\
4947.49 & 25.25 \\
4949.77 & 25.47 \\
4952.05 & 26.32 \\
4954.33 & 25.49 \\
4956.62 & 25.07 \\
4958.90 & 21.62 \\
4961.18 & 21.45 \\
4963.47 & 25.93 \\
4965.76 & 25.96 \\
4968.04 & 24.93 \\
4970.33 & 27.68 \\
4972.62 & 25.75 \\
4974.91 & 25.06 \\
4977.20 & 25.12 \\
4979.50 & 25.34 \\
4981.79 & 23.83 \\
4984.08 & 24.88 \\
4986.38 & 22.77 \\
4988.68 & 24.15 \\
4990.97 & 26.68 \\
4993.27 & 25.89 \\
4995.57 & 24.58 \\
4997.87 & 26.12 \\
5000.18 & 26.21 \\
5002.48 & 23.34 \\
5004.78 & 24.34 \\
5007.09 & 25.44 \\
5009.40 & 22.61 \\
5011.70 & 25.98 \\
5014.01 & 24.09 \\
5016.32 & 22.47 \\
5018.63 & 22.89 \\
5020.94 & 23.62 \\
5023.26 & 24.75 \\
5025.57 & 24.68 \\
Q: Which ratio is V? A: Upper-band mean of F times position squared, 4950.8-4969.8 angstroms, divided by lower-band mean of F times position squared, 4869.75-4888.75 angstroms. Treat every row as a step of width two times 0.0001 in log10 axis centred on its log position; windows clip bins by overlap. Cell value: 1.0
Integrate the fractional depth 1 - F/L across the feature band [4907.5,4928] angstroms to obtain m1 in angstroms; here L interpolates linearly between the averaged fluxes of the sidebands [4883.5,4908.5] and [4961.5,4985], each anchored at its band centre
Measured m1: 1.0 angstroms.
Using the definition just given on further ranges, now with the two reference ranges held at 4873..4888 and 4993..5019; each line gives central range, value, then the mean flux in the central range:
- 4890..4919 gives -0.3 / 24.7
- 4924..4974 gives -0.8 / 24.9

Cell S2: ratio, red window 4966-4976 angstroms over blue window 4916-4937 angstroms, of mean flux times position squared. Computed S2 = 1.09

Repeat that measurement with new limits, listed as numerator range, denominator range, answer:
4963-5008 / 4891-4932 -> 1.07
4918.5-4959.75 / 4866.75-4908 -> 1.02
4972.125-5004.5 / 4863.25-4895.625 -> 1.09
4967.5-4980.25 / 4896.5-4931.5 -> 1.08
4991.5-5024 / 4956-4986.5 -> 1.00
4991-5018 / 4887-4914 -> 1.04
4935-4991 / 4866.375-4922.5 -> 1.05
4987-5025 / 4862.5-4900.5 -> 1.07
